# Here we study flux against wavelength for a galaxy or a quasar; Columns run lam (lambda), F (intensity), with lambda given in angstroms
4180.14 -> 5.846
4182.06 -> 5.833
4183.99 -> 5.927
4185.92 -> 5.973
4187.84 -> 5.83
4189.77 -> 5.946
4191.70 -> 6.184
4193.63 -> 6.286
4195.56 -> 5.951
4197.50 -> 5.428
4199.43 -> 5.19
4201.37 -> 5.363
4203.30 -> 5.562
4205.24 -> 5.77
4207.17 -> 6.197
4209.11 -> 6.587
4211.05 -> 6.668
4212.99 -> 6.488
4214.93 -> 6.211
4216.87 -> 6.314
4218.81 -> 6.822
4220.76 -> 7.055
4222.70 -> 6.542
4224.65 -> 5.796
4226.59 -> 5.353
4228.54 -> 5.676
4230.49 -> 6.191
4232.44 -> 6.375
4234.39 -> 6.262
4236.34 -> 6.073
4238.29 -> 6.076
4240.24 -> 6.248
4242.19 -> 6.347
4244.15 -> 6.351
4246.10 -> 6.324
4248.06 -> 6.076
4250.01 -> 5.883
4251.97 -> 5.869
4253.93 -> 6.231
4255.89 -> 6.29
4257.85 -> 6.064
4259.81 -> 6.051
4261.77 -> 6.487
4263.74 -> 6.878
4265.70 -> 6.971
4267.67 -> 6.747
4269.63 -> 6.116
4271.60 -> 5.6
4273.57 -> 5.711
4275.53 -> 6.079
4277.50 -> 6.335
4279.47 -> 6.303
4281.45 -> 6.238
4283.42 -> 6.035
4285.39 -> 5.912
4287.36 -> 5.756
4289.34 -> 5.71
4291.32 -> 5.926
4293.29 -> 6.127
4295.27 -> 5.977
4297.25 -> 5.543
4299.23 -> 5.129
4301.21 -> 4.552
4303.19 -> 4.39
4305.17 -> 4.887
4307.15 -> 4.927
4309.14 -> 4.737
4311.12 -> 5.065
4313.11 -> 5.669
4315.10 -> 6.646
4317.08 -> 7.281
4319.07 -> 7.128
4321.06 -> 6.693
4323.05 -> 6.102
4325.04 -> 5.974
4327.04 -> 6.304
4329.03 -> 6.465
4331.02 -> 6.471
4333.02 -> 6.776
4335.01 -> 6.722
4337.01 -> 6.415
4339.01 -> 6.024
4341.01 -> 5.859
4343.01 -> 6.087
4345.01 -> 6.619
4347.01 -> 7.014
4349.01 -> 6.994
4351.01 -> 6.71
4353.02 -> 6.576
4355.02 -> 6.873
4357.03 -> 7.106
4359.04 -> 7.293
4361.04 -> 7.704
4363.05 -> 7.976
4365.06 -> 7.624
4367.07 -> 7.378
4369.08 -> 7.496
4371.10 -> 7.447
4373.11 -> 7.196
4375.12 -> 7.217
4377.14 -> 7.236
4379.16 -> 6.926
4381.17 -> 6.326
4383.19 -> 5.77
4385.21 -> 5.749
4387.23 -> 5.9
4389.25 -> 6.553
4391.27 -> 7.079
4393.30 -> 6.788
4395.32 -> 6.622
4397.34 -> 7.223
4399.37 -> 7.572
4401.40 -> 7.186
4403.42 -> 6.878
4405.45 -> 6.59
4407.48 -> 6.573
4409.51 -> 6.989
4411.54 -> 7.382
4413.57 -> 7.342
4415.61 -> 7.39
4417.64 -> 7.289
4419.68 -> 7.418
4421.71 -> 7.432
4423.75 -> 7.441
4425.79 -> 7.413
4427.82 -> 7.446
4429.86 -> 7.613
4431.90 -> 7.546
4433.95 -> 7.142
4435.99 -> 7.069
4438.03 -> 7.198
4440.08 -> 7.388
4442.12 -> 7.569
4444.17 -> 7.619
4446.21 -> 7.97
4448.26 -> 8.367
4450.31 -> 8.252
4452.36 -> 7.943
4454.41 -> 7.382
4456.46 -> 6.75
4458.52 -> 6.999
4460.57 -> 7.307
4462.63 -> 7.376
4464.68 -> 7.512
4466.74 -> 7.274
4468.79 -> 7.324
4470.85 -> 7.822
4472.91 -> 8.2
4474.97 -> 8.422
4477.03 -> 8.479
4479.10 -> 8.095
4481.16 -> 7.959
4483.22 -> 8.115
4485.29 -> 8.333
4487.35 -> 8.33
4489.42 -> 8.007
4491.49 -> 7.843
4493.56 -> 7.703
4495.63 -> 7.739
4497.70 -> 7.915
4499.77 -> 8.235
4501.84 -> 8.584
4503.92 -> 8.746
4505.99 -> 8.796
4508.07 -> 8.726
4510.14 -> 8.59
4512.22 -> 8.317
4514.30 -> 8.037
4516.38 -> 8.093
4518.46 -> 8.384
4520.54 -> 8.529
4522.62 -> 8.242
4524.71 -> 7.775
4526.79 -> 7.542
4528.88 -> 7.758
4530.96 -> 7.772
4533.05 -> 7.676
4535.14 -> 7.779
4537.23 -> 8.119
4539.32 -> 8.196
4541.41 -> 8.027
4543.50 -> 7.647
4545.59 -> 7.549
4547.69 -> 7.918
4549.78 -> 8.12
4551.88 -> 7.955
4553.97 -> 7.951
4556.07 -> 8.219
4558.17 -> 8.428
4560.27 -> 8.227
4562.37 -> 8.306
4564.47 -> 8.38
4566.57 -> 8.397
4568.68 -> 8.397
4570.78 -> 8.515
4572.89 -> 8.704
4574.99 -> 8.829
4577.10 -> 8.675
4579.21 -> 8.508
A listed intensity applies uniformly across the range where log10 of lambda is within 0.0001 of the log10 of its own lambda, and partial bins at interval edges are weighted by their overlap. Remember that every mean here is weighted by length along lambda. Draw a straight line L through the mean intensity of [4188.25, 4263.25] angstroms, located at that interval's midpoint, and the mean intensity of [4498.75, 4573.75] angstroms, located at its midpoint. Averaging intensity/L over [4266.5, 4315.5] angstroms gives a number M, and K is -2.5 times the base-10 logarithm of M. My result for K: 0.16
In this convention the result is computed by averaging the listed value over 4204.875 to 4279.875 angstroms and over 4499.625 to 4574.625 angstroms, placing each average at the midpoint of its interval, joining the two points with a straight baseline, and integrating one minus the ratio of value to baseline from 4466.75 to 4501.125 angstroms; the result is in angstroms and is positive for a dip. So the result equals -0.8 angstroms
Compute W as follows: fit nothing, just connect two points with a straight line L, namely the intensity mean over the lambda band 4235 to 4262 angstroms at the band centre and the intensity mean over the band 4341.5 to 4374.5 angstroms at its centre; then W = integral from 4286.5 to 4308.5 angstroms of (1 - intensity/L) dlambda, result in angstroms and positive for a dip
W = 4.1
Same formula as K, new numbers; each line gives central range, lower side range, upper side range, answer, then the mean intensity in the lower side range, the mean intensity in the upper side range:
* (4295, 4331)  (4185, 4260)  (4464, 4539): 0.17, 6.1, 8.08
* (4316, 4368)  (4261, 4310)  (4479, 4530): -0.06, 5.8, 8.18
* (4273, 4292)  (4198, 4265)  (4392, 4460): 0.08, 6.17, 7.33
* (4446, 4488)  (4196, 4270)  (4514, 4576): -0.03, 6.18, 8.12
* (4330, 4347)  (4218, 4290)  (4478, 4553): 0.06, 6.18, 8.09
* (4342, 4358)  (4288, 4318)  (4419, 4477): -0.10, 5.5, 7.56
